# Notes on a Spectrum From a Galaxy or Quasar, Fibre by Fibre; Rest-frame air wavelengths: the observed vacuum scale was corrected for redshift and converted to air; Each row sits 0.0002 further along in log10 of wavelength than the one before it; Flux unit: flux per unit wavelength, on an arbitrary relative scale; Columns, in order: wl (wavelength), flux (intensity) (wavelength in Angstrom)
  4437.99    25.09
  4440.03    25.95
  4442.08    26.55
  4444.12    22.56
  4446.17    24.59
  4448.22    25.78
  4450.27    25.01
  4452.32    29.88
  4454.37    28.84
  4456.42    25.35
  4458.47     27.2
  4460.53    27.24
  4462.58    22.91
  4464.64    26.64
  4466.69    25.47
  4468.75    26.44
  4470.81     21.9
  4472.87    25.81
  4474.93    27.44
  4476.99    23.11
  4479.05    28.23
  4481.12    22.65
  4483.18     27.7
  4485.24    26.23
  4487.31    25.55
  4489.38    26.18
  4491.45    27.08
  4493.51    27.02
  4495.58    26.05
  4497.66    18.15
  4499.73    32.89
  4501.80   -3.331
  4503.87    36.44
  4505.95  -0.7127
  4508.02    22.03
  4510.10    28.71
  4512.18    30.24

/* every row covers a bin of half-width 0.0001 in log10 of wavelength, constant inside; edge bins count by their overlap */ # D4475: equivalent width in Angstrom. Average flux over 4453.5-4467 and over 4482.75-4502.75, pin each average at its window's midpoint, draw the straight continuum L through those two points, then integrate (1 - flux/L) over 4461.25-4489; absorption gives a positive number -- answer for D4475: -0.6 Angstrom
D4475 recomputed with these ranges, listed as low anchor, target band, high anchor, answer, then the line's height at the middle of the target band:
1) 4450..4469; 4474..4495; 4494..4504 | -2.8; 23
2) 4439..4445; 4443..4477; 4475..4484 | -0.5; 25.3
